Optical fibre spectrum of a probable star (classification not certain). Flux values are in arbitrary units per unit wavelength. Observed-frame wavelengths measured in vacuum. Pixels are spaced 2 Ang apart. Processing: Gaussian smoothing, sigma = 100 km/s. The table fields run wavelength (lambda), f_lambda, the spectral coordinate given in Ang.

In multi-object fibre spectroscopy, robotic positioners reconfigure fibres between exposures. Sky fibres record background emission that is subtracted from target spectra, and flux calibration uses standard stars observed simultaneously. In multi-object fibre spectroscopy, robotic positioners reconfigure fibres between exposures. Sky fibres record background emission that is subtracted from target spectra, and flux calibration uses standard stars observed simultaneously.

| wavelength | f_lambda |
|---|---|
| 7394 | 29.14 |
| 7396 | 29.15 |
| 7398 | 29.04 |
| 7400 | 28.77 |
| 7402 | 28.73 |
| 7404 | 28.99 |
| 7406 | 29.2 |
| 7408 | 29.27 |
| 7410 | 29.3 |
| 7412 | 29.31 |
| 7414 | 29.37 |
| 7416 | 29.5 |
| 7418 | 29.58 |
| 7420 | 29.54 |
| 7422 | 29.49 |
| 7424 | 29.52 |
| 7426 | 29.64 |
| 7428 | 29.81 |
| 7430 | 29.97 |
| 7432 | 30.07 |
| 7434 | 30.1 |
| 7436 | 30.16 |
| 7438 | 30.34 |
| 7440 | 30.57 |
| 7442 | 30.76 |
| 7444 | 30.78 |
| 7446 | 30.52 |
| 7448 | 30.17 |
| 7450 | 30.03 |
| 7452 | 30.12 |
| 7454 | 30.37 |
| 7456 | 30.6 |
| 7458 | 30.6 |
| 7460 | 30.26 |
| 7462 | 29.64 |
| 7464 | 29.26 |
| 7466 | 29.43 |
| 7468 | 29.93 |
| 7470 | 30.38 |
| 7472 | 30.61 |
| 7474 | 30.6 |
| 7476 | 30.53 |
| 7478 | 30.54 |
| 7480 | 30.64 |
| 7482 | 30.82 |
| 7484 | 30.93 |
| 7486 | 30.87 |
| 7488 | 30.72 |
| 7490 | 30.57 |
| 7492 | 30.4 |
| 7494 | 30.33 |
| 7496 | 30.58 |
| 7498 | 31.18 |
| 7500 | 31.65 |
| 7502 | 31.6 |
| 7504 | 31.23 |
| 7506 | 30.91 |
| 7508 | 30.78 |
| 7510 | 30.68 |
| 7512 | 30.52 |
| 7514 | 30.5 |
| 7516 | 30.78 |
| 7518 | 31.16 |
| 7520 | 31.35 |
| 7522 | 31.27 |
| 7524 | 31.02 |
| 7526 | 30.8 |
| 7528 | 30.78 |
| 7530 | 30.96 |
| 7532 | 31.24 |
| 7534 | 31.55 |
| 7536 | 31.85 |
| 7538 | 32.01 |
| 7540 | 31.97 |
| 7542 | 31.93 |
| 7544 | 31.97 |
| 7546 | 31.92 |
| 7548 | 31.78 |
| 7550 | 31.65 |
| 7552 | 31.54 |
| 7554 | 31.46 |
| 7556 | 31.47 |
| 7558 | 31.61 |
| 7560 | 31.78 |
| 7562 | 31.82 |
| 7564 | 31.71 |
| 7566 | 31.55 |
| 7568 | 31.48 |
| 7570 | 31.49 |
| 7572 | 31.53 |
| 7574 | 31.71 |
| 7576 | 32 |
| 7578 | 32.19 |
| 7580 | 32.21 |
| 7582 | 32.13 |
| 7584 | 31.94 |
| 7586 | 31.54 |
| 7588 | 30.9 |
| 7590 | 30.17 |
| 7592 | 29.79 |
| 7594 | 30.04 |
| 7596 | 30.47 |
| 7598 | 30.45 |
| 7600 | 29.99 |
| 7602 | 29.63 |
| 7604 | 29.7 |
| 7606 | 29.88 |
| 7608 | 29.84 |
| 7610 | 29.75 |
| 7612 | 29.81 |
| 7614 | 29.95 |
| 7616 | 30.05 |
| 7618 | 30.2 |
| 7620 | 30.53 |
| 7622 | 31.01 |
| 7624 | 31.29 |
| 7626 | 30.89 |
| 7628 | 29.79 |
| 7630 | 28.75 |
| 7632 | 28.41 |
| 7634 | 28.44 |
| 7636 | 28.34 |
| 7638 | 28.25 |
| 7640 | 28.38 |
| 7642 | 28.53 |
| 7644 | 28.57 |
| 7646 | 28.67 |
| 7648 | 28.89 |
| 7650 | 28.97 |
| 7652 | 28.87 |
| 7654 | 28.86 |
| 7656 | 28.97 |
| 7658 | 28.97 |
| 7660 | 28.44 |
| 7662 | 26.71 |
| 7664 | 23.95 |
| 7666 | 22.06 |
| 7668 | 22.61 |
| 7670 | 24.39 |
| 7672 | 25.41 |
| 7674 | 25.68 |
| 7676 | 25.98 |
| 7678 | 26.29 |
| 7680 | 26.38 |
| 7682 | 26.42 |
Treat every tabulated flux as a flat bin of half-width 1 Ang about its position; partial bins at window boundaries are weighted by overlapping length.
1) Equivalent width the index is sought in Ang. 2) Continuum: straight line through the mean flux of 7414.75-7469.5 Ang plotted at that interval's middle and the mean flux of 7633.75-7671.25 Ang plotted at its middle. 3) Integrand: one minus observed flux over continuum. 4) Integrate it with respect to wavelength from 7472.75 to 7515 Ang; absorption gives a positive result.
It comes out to -2.0 Ang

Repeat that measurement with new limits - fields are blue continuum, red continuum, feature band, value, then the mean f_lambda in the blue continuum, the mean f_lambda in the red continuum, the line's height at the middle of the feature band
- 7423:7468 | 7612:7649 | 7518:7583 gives -4.2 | 30.1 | 29.4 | 29.7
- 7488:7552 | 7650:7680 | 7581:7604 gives -1.5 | 31.2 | 26.3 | 28.8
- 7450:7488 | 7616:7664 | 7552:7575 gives -1.6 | 30.3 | 29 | 29.6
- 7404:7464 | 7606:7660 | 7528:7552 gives -1.7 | 29.9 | 29.3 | 29.6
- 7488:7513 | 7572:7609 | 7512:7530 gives 0.0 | 30.9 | 30.8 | 30.9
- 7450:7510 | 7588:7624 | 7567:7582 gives -0.8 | 30.5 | 30.1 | 30.2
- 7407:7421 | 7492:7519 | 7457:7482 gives 0.1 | 29.4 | 30.9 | 30.3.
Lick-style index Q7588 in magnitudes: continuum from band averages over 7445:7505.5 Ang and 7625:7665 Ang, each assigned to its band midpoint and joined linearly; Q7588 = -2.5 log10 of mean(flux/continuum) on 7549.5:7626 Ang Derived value -0.06 mag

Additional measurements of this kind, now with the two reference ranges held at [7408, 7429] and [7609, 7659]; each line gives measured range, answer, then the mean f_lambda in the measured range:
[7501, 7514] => -0.05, 30.9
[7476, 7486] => -0.05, 30.7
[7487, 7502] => -0.05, 30.8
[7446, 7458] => -0.03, 30.3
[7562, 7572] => -0.08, 31.6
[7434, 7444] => -0.04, 30.5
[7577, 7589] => -0.09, 31.8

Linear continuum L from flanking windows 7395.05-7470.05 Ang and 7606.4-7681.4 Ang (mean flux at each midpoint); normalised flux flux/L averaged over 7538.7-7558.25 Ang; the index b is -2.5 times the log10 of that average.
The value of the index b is -0.10 mag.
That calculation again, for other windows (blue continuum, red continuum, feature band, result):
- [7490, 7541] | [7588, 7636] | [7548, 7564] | -0.04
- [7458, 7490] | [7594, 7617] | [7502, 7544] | -0.03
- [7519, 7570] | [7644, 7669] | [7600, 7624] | -0.04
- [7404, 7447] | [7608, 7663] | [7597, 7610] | -0.02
